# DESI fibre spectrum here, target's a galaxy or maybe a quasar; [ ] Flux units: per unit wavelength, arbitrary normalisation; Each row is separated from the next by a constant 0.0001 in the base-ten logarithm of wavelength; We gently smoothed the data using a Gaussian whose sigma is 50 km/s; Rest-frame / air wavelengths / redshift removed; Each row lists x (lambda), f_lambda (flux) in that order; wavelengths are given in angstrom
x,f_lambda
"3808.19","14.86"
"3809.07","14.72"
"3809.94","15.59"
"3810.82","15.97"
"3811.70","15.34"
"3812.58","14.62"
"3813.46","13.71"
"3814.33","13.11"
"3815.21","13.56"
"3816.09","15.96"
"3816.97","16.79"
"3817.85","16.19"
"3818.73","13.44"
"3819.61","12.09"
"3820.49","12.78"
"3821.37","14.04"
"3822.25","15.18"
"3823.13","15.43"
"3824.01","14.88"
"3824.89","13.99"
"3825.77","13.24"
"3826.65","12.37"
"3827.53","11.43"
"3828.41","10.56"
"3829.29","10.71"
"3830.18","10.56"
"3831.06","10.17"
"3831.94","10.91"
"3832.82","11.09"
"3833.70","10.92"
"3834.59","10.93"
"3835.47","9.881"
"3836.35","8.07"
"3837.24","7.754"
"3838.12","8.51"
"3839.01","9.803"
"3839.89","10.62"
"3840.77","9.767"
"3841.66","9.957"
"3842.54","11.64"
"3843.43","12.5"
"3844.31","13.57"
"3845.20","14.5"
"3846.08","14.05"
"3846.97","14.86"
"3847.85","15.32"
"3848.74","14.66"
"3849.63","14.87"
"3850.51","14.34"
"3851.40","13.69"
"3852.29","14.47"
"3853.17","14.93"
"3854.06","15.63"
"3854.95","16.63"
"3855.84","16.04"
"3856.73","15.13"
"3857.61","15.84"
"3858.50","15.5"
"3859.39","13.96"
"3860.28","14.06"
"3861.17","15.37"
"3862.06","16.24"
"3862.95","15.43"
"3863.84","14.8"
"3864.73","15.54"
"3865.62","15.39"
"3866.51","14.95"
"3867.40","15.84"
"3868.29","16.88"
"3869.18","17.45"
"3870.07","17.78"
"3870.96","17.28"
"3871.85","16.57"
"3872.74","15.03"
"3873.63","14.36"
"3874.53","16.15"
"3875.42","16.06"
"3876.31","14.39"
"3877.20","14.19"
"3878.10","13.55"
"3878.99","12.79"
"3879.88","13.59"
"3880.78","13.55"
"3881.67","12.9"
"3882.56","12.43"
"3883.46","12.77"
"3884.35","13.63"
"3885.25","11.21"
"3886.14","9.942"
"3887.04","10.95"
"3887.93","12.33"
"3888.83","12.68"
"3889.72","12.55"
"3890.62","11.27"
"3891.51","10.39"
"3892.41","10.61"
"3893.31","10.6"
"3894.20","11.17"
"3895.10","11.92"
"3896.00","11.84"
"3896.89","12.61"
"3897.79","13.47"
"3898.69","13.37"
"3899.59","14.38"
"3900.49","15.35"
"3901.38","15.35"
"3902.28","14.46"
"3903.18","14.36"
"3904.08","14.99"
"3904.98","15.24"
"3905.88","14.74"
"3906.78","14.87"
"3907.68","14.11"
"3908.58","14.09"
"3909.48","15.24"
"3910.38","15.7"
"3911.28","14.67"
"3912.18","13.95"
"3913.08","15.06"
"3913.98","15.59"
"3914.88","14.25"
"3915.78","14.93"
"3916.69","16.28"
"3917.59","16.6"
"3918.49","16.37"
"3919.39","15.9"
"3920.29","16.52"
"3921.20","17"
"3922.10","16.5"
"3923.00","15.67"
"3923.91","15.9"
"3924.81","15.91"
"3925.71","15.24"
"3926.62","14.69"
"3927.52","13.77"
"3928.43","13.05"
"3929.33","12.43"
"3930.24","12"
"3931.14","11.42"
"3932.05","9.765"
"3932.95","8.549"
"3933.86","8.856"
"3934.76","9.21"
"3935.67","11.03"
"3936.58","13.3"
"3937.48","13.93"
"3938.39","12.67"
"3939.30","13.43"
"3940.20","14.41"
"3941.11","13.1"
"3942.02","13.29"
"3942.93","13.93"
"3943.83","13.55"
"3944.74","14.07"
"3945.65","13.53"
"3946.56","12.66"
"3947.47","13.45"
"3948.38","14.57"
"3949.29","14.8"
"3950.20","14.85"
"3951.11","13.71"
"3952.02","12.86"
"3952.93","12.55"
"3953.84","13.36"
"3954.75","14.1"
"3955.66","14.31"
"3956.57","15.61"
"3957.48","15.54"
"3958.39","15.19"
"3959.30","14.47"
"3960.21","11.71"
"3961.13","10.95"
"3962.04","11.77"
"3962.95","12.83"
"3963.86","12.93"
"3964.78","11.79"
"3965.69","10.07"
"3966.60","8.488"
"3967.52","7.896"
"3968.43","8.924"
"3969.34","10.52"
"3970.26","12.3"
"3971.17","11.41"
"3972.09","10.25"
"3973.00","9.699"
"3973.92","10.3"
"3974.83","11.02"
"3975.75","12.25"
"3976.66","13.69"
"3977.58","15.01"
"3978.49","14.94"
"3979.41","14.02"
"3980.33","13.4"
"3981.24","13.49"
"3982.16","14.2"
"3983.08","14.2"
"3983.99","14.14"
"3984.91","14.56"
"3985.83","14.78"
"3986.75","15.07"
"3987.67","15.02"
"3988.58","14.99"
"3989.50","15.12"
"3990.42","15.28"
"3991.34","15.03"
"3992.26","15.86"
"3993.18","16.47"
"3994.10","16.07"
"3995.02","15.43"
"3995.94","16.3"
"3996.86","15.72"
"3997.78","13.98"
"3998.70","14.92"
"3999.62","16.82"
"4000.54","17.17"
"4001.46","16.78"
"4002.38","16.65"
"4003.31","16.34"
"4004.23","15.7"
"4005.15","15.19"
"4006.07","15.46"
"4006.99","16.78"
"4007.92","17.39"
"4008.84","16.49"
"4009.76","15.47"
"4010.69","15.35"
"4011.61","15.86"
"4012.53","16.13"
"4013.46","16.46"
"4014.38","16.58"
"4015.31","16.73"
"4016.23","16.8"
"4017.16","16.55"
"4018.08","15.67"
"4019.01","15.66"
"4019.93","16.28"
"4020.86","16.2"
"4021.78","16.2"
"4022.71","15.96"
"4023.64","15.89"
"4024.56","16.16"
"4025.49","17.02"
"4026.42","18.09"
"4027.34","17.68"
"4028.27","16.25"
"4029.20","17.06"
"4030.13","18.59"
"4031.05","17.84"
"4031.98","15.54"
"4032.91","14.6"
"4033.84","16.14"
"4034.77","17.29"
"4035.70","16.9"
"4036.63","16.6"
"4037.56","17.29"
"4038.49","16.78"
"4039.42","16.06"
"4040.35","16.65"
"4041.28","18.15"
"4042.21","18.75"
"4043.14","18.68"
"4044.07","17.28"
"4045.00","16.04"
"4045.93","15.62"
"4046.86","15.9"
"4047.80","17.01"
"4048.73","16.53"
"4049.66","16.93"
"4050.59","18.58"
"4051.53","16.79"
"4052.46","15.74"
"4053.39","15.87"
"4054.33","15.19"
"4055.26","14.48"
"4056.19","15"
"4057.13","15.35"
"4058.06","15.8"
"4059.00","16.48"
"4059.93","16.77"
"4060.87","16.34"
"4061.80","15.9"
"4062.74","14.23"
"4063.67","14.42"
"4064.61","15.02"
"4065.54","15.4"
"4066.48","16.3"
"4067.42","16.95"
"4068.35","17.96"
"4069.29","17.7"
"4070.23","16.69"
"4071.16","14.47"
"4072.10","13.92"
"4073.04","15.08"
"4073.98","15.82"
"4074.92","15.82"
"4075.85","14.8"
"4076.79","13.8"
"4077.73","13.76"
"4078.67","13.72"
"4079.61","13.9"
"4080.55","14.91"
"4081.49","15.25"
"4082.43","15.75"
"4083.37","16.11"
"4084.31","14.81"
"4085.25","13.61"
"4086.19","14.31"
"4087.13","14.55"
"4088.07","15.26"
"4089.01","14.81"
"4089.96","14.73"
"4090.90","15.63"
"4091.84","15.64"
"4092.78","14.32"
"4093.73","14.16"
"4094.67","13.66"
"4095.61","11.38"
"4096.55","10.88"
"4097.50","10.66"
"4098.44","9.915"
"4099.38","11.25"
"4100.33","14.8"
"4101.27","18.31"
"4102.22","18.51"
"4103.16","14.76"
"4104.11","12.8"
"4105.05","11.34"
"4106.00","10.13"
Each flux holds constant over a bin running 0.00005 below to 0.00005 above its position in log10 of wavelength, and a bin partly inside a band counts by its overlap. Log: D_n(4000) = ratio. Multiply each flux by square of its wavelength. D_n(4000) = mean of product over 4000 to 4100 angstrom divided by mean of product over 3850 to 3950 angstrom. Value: 1.21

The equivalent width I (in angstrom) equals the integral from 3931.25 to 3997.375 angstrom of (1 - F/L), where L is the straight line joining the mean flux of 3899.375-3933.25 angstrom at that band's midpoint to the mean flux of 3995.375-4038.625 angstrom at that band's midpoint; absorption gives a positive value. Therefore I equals 9.95 angstrom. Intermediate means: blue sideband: 14.6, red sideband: 16.4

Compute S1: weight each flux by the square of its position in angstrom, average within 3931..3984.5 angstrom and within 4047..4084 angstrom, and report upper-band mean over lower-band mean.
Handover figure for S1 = 1.31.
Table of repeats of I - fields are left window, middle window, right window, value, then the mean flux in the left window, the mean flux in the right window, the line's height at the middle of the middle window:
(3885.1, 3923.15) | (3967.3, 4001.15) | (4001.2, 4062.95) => 3.7 angstrom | 13.9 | 16.4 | 15.5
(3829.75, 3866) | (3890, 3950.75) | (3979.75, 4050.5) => 2.9 angstrom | 13.1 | 16.1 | 14.4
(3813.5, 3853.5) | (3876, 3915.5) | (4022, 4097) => 0.5 angstrom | 12.6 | 15.8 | 13.5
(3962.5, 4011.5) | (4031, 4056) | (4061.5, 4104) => -3.7 angstrom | 14.1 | 14.7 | 14.4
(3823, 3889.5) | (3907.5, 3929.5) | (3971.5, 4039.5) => -1.4 angstrom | 13.5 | 15.5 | 14.3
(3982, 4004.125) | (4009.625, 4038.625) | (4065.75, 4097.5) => -2.4 angstrom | 15.5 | 14.8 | 15.2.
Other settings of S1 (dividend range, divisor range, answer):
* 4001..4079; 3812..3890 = 1.31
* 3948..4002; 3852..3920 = 0.99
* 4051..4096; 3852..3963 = 1.18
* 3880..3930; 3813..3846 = 1.19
